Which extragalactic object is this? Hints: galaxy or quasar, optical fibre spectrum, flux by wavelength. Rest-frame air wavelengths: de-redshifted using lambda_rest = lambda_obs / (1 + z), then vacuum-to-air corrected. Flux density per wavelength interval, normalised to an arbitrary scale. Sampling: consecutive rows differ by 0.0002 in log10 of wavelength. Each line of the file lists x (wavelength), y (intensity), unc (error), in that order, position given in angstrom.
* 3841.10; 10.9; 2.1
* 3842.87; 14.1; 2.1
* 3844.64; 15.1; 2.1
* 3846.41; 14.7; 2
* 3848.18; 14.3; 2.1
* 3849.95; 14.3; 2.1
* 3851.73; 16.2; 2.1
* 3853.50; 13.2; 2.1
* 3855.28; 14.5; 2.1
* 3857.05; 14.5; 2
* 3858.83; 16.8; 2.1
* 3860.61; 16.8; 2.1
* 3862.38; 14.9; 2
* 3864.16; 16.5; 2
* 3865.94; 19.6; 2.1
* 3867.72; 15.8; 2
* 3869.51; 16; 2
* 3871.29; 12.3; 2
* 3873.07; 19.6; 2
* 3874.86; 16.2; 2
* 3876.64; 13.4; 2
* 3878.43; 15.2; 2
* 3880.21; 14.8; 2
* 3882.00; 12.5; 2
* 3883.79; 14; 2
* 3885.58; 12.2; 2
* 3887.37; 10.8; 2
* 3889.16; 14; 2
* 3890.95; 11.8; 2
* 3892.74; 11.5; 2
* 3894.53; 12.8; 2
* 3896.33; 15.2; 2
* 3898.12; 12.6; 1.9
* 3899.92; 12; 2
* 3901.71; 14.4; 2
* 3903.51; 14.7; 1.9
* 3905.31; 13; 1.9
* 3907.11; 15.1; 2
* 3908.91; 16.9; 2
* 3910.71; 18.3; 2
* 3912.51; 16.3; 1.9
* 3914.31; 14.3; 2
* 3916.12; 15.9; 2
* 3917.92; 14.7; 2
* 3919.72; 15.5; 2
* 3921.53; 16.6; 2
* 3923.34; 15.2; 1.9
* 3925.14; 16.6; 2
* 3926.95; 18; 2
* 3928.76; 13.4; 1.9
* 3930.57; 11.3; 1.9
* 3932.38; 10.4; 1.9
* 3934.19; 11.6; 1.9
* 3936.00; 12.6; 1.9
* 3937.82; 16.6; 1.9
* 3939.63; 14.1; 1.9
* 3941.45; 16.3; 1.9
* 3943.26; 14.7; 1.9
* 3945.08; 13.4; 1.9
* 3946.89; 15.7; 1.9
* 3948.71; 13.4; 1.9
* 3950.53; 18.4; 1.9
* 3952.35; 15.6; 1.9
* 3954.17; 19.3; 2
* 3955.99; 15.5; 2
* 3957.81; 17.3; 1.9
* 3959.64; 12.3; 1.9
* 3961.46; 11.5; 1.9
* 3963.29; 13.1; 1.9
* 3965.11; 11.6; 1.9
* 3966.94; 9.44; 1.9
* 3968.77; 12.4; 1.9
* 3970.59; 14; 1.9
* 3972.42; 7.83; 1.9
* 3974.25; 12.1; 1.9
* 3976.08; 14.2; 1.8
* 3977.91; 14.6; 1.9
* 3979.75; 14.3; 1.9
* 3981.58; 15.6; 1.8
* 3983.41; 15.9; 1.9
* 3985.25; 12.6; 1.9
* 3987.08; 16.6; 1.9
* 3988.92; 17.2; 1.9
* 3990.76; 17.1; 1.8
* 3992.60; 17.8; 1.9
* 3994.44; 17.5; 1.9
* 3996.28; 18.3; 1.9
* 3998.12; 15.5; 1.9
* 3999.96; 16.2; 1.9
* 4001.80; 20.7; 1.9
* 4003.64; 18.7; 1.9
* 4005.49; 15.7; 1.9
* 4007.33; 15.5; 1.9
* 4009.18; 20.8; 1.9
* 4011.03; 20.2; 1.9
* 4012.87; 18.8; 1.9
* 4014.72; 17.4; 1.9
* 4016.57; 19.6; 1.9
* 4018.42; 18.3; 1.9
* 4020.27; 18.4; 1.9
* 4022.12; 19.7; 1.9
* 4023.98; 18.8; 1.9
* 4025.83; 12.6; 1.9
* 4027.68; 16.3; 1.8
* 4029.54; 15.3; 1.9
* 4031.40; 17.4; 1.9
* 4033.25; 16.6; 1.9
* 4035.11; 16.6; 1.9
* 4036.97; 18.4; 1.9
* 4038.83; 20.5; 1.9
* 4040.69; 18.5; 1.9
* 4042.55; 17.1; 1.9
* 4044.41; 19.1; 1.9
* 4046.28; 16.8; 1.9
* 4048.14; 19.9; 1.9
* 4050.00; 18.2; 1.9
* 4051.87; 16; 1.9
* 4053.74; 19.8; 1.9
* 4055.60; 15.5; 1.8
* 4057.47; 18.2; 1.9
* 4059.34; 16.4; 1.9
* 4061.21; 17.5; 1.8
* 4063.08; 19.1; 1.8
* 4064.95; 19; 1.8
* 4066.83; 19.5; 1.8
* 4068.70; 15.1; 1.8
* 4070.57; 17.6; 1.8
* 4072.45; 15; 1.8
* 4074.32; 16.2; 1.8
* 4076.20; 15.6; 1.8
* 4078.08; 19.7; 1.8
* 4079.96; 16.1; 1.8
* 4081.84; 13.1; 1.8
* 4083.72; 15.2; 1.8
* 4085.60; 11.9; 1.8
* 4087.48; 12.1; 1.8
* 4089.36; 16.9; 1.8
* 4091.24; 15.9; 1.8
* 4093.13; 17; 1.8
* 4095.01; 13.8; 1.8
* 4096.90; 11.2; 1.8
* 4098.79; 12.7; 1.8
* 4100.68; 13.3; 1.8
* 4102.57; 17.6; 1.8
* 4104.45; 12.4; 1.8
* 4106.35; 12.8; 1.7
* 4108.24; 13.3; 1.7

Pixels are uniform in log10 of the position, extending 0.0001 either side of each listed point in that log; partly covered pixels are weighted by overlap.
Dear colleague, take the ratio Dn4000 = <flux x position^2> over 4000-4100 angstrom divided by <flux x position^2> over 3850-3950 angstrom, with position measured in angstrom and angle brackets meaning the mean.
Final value 1.3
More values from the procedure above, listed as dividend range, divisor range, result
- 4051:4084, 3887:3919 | 1.30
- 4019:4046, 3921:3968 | 1.28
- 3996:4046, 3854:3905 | 1.32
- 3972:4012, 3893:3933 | 1.15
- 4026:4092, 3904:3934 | 1.21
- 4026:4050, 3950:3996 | 1.25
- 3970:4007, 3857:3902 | 1.14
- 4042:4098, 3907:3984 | 1.21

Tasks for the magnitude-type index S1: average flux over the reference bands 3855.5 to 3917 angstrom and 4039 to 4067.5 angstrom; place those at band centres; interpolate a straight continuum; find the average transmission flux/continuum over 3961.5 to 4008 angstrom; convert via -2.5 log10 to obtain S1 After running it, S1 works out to 0.13 mag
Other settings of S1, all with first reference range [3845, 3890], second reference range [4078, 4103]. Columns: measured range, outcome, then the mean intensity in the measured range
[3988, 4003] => -0.194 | 17.6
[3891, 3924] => 0.015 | 14.6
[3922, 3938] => 0.068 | 13.9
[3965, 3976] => 0.276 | 11.4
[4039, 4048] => -0.243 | 18.3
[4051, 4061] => -0.180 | 17.2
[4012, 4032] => -0.193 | 17.5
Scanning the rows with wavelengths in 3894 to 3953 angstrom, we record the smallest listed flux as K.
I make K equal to 10.4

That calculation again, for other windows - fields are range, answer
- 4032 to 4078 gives 15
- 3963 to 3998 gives 7.83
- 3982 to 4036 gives 12.6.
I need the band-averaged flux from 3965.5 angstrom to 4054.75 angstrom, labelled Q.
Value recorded 16.7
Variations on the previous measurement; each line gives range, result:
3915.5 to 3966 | 14.7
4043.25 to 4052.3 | 18.1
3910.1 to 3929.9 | 15.8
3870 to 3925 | 14.4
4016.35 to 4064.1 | 17.7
